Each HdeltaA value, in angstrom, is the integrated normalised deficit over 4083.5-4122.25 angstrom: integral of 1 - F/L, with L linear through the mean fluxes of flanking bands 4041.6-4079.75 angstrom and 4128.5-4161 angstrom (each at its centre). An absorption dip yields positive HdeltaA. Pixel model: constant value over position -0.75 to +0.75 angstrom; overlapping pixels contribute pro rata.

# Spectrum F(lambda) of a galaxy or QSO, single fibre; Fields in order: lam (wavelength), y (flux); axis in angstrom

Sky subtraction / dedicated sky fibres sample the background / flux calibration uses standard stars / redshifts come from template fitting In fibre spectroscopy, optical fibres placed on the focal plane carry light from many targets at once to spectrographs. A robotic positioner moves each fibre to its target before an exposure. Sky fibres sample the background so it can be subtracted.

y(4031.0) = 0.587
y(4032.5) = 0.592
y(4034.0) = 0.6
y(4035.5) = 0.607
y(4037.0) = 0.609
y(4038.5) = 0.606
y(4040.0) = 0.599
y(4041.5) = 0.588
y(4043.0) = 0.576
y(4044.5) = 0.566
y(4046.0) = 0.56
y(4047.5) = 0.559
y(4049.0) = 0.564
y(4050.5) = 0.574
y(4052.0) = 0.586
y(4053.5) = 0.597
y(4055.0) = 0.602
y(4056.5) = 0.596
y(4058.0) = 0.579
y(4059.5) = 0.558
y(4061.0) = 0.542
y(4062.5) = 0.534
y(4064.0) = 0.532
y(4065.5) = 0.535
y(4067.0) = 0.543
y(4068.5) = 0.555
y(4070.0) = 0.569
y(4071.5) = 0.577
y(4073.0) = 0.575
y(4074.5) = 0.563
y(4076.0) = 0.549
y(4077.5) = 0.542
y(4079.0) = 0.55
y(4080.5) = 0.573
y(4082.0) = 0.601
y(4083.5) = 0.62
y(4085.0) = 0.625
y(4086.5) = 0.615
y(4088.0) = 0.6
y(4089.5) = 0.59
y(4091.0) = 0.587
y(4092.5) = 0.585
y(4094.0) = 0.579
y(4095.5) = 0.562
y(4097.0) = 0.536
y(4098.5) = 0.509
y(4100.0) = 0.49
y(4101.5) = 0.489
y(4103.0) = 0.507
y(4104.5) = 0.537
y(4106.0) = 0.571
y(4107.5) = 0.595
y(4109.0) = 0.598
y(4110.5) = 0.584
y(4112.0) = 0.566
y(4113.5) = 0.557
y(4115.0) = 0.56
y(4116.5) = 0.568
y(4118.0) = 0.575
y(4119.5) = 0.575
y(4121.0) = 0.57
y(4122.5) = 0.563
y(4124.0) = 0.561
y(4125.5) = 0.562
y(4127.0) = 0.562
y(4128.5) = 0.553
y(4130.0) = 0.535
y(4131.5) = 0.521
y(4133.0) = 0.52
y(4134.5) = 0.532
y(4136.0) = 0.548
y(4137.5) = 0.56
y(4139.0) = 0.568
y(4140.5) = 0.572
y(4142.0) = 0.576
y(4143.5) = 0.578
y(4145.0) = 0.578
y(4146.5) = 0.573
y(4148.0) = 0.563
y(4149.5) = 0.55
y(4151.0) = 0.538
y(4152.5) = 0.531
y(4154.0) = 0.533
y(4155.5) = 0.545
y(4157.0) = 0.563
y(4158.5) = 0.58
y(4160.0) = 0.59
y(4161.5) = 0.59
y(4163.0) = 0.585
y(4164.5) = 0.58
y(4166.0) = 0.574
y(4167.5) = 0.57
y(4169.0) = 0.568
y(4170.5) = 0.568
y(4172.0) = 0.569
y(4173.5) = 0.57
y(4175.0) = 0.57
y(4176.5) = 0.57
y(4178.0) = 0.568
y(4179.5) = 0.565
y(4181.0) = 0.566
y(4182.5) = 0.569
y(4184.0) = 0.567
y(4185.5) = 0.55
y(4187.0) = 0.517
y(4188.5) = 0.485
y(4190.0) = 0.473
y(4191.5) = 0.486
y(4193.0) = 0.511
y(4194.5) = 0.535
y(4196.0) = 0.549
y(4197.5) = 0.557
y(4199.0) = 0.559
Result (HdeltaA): -0.47 angstrom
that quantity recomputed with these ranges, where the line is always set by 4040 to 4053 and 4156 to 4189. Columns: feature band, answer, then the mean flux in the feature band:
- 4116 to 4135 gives 0.50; 0.554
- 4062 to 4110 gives 0.72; 0.563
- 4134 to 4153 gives 0.26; 0.56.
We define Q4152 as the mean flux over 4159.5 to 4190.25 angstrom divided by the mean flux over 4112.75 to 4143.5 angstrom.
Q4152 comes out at 1.01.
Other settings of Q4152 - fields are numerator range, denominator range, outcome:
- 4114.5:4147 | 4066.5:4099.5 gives 0.98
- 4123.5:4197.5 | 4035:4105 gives 0.98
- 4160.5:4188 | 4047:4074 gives 1.00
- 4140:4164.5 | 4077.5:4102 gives 0.99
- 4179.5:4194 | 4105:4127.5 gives 0.92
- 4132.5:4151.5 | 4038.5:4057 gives 0.96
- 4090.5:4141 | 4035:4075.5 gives 0.97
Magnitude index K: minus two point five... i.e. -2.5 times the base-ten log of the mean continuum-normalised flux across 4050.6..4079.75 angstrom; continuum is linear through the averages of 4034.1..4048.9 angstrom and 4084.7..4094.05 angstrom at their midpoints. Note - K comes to 0.05 mag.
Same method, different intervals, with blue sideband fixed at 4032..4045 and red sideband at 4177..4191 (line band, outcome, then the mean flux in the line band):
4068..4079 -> 0.04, 0.561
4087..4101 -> 0.03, 0.559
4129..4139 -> 0.04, 0.539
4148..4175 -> -0.03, 0.565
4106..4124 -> -0.01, 0.573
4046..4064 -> 0.03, 0.57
